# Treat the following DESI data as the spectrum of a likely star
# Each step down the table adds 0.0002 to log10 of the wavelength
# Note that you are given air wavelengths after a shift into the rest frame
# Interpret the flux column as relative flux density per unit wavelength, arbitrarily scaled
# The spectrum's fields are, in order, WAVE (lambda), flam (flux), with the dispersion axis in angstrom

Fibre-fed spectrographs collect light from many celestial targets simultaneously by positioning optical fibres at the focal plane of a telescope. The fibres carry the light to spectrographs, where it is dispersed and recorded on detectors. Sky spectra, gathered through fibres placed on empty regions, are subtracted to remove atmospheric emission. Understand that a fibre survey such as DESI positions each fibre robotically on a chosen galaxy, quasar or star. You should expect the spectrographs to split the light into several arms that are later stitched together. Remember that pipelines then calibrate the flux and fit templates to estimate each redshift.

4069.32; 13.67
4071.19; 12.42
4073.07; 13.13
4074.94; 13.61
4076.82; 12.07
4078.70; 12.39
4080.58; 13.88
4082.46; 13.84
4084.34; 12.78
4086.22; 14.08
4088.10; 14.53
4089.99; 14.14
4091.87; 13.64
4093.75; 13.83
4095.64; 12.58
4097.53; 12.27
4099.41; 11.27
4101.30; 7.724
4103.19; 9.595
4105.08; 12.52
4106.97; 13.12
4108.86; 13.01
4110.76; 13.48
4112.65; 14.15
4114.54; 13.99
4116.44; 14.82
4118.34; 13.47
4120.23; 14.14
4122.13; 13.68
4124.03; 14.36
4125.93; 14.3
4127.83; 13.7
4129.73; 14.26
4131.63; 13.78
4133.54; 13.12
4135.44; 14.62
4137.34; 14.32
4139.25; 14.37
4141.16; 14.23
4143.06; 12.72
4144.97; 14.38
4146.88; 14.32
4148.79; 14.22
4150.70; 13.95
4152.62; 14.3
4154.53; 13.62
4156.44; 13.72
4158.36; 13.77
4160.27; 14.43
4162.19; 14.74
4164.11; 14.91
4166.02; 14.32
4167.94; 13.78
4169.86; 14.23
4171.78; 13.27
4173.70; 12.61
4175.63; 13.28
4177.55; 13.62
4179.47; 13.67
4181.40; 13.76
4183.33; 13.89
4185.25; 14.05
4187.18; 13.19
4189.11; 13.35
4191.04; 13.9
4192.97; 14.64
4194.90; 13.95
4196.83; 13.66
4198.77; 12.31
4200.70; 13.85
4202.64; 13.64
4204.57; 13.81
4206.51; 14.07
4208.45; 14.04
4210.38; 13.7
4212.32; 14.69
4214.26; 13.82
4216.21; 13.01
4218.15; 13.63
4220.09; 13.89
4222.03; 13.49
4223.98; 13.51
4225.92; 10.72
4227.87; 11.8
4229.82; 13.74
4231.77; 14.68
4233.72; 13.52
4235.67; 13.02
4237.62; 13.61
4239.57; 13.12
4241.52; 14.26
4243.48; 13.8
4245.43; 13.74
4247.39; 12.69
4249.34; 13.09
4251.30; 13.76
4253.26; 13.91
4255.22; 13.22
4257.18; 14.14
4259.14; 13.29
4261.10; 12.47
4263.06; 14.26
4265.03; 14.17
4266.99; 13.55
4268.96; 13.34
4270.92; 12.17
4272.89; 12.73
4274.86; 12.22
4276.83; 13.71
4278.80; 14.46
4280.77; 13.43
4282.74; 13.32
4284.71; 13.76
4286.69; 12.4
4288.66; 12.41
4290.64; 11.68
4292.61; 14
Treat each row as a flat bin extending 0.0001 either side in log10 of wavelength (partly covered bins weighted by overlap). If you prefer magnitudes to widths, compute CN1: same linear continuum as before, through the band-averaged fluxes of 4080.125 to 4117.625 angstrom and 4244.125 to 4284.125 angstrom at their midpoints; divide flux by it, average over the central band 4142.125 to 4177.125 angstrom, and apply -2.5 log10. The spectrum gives -0.064 mag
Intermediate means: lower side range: 13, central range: 13.9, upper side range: 13.4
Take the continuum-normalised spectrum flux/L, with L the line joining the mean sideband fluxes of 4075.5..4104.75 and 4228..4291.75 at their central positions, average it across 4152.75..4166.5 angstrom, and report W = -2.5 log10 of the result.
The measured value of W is -0.11 mag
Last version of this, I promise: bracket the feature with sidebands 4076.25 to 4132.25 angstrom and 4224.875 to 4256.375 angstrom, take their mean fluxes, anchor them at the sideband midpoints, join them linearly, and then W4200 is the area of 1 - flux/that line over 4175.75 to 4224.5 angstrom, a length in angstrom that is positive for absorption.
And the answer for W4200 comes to -1.7 angstrom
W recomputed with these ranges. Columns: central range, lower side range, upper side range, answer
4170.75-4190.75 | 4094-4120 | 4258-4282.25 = -0.05 mag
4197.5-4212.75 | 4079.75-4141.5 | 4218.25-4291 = -0.03 mag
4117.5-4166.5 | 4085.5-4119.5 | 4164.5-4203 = -0.06 mag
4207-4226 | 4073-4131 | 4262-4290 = -0.03 mag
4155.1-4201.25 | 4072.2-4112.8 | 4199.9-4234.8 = -0.04 mag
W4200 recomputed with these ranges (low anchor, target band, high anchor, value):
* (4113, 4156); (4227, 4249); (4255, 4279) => 0.1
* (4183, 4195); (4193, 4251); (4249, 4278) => 0.5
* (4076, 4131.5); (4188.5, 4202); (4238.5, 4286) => -0.4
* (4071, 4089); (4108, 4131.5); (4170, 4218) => -0.9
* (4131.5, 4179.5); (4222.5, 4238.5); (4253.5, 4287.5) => 0.6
